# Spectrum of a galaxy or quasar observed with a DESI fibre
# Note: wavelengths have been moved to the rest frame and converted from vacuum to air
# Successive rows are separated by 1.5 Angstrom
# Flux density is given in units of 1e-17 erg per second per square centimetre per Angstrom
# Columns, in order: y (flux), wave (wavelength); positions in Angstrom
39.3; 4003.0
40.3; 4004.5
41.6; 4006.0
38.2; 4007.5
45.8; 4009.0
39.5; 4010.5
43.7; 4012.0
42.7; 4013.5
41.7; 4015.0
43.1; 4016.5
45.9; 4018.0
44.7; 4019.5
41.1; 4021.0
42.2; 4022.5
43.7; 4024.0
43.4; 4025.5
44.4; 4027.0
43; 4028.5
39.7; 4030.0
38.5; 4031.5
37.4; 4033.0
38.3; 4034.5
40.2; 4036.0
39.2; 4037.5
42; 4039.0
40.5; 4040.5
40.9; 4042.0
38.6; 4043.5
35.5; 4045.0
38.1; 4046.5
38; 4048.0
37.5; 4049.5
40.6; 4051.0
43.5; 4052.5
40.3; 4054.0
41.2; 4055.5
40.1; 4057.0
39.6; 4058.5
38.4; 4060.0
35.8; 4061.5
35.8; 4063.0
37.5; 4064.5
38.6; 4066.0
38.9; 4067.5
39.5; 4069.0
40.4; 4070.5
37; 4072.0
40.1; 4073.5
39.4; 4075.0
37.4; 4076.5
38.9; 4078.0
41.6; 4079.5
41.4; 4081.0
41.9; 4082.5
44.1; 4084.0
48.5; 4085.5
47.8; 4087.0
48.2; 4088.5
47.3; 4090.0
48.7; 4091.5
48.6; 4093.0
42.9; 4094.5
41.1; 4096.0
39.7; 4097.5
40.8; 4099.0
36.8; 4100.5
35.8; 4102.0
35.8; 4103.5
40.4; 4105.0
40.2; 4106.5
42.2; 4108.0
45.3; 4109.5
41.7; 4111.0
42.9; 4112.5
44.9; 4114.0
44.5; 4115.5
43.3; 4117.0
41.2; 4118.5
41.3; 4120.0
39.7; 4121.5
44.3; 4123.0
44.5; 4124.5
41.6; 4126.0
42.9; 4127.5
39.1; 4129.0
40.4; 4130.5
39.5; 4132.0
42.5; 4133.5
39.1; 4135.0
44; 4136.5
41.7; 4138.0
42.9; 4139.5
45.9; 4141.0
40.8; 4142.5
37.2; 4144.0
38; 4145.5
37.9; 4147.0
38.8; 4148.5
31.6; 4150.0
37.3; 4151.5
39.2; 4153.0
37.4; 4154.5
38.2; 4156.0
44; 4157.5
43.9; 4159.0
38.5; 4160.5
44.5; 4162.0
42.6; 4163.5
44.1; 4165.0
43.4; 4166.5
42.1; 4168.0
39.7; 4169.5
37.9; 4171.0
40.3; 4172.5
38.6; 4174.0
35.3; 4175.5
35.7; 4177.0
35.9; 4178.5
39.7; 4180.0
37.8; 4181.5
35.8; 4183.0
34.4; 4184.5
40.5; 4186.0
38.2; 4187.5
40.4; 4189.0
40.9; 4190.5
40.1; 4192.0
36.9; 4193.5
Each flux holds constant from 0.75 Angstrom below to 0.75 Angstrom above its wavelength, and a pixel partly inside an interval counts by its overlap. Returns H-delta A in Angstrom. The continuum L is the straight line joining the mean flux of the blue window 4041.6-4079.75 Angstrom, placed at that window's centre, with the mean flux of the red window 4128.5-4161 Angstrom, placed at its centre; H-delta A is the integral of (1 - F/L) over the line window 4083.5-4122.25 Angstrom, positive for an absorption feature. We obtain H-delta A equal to -3.4 Angstrom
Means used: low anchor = 38.9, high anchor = 39.9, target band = 42.8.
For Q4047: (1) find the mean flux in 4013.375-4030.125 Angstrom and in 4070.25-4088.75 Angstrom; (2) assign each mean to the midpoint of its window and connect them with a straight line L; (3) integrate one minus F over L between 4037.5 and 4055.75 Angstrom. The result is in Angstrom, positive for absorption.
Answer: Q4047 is 1.3 Angstrom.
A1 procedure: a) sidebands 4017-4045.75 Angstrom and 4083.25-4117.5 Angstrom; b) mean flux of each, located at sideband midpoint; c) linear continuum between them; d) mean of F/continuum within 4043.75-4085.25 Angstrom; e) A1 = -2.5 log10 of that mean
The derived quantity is 0.07 mag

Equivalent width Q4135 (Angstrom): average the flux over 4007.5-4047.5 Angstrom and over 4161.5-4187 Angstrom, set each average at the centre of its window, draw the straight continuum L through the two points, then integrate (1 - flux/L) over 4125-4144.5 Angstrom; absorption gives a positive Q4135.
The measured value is -0.8 Angstrom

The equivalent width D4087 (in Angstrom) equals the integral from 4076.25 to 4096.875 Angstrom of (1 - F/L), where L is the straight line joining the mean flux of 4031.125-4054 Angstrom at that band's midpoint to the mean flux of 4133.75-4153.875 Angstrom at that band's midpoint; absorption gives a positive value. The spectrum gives -2.5 Angstrom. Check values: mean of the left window 39.3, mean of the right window 39.6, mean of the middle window 44.3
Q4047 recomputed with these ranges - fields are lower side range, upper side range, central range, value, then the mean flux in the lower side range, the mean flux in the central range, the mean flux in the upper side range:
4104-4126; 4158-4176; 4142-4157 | 1.4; 42.5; 37.7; 41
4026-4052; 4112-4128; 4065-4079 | 0.7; 39.6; 38.9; 42.8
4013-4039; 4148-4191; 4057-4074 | 1.1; 41.7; 38.4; 39.2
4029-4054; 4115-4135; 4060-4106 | -0.5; 39.3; 41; 41.8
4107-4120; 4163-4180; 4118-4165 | 0.7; 43.1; 40.7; 39.6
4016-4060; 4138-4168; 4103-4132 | -1.0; 40.7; 41.9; 40.4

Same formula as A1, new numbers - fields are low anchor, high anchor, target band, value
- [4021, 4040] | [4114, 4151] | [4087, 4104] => -0.043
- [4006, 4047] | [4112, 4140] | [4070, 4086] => 0.021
